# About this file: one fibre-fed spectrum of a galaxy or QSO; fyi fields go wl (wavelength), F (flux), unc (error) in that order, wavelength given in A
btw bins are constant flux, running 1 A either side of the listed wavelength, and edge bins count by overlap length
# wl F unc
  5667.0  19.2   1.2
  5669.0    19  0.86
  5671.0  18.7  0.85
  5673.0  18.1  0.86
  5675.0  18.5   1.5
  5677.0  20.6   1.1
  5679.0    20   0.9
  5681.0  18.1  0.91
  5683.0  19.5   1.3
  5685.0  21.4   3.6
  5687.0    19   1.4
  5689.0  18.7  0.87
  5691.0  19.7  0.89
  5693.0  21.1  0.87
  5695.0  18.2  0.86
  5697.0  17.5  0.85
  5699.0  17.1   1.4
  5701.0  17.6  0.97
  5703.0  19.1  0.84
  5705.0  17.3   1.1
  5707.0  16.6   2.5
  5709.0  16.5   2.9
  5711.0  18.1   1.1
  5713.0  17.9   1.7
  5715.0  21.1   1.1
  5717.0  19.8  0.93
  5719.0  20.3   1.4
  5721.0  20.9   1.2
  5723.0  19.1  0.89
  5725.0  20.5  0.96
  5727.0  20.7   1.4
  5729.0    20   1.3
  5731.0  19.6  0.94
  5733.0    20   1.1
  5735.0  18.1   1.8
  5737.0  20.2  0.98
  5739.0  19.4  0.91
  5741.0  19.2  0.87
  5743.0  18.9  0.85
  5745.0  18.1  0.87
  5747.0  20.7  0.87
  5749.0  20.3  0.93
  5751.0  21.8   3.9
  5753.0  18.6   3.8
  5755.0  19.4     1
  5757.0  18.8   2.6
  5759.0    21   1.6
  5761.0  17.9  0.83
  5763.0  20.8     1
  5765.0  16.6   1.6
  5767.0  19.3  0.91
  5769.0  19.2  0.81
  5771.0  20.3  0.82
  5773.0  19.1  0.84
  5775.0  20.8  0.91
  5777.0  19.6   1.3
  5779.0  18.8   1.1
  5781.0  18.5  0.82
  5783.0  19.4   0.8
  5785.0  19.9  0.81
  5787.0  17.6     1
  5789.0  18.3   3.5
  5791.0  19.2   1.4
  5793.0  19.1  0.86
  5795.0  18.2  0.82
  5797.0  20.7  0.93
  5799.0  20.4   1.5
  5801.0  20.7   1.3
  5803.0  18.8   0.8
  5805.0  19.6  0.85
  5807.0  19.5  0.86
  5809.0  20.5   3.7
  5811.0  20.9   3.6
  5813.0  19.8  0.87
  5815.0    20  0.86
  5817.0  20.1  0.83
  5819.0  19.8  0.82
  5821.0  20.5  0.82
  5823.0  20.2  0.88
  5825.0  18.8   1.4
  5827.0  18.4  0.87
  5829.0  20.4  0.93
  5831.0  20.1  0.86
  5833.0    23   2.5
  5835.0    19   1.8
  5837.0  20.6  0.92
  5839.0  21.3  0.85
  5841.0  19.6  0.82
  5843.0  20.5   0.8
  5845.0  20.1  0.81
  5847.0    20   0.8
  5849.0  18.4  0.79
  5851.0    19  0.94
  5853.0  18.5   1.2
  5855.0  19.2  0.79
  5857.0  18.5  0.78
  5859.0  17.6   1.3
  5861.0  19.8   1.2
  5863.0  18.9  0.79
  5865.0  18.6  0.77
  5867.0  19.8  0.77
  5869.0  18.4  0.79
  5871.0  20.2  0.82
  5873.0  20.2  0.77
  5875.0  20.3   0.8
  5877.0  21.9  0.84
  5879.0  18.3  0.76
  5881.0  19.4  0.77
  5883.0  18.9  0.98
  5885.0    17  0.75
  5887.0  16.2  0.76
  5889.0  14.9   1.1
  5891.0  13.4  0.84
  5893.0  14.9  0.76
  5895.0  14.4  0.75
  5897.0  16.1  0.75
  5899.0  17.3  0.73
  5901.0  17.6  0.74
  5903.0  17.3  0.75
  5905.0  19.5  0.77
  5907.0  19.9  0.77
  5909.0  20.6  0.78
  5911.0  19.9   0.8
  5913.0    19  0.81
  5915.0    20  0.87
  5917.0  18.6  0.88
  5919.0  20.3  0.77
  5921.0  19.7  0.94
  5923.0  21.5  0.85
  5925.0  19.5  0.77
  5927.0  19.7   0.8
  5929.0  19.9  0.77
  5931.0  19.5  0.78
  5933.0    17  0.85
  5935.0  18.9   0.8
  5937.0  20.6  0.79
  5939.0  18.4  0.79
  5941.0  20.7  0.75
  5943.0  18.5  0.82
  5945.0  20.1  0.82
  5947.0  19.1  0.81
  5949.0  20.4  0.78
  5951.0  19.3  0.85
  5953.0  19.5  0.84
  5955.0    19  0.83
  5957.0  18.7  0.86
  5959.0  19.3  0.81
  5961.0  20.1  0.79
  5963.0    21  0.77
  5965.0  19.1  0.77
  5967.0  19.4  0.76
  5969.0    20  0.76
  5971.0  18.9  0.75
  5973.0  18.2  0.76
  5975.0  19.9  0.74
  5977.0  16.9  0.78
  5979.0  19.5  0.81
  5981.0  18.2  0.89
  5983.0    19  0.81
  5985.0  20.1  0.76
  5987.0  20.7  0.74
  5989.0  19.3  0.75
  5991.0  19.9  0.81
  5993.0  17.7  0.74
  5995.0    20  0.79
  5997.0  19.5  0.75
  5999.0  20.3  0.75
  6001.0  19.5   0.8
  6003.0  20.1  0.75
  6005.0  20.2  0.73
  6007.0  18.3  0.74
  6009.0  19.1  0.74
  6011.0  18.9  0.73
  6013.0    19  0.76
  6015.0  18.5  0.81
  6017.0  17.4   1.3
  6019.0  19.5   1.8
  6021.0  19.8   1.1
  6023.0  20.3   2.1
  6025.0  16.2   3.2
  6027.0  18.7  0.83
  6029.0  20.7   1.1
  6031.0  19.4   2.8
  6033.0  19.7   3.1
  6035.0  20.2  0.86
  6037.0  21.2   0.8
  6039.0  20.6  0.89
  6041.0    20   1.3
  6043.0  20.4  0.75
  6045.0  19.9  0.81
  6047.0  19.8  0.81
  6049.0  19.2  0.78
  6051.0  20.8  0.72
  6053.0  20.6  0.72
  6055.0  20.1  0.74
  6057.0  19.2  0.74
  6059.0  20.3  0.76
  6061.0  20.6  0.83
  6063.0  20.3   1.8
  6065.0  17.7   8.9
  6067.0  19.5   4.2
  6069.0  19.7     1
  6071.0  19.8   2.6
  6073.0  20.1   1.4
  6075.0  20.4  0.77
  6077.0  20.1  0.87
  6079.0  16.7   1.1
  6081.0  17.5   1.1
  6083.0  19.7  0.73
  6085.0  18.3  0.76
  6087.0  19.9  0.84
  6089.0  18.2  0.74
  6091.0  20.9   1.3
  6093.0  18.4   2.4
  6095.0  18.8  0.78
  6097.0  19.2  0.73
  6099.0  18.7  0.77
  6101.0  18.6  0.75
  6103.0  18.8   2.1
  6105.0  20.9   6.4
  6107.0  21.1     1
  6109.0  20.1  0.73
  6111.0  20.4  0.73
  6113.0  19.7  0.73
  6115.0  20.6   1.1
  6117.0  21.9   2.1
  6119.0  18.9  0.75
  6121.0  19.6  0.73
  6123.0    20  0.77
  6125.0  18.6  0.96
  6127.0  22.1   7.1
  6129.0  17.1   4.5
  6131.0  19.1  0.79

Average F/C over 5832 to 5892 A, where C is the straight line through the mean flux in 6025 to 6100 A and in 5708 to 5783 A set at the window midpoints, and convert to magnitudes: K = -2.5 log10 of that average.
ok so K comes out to 0.025 mag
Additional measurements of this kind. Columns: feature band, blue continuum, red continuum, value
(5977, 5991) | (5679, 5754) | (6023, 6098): 0.01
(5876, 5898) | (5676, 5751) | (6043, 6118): 0.15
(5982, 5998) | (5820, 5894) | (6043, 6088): -0.01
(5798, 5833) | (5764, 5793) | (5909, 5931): -0.04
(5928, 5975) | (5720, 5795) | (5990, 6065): 0.01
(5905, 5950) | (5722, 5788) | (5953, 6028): -0.02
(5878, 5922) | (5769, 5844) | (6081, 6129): 0.11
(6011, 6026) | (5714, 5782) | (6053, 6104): 0.04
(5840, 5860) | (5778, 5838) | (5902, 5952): 0.03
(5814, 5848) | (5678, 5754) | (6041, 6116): -0.04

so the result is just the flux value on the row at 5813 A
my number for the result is 19.8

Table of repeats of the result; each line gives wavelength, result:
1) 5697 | 17.5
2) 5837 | 20.6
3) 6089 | 18.2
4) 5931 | 19.5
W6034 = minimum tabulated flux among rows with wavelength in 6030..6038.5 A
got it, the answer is 19.4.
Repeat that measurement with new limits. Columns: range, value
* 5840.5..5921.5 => 13.4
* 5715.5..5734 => 19.1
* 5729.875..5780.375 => 16.6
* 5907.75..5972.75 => 17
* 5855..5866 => 17.6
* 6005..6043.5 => 16.2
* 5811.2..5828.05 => 18.4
